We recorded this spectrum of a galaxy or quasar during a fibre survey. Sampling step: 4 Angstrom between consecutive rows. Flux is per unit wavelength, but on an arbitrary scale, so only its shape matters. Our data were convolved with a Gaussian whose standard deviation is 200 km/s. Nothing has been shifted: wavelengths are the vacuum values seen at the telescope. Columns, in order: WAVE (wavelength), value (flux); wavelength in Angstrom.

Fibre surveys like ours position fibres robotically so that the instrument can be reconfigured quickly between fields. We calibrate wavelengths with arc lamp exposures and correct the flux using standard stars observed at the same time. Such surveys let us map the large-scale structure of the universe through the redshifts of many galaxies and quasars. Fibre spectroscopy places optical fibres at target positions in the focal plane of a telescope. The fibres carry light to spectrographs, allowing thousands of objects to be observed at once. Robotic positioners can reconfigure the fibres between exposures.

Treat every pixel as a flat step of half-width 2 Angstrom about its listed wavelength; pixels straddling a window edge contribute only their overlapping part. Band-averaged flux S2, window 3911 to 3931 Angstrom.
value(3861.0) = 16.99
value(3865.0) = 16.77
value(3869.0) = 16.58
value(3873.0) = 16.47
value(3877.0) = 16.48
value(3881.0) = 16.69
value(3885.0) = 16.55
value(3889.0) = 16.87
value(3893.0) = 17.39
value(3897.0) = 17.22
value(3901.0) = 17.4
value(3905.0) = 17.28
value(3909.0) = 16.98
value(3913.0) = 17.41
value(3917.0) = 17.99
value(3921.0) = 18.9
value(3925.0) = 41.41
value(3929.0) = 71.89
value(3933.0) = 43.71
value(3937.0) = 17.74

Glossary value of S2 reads 33.5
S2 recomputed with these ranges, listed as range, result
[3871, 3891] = 16.6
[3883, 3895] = 16.9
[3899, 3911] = 17.2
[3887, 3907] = 17.2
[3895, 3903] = 17.3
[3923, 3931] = 56.6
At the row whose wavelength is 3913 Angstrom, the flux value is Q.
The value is 17.41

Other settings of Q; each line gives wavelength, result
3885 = 16.55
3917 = 17.99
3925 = 41.41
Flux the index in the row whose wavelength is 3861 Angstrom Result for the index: 16.99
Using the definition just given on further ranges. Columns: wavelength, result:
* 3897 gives 17.22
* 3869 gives 16.58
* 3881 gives 16.69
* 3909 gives 16.98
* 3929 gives 71.89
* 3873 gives 16.47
